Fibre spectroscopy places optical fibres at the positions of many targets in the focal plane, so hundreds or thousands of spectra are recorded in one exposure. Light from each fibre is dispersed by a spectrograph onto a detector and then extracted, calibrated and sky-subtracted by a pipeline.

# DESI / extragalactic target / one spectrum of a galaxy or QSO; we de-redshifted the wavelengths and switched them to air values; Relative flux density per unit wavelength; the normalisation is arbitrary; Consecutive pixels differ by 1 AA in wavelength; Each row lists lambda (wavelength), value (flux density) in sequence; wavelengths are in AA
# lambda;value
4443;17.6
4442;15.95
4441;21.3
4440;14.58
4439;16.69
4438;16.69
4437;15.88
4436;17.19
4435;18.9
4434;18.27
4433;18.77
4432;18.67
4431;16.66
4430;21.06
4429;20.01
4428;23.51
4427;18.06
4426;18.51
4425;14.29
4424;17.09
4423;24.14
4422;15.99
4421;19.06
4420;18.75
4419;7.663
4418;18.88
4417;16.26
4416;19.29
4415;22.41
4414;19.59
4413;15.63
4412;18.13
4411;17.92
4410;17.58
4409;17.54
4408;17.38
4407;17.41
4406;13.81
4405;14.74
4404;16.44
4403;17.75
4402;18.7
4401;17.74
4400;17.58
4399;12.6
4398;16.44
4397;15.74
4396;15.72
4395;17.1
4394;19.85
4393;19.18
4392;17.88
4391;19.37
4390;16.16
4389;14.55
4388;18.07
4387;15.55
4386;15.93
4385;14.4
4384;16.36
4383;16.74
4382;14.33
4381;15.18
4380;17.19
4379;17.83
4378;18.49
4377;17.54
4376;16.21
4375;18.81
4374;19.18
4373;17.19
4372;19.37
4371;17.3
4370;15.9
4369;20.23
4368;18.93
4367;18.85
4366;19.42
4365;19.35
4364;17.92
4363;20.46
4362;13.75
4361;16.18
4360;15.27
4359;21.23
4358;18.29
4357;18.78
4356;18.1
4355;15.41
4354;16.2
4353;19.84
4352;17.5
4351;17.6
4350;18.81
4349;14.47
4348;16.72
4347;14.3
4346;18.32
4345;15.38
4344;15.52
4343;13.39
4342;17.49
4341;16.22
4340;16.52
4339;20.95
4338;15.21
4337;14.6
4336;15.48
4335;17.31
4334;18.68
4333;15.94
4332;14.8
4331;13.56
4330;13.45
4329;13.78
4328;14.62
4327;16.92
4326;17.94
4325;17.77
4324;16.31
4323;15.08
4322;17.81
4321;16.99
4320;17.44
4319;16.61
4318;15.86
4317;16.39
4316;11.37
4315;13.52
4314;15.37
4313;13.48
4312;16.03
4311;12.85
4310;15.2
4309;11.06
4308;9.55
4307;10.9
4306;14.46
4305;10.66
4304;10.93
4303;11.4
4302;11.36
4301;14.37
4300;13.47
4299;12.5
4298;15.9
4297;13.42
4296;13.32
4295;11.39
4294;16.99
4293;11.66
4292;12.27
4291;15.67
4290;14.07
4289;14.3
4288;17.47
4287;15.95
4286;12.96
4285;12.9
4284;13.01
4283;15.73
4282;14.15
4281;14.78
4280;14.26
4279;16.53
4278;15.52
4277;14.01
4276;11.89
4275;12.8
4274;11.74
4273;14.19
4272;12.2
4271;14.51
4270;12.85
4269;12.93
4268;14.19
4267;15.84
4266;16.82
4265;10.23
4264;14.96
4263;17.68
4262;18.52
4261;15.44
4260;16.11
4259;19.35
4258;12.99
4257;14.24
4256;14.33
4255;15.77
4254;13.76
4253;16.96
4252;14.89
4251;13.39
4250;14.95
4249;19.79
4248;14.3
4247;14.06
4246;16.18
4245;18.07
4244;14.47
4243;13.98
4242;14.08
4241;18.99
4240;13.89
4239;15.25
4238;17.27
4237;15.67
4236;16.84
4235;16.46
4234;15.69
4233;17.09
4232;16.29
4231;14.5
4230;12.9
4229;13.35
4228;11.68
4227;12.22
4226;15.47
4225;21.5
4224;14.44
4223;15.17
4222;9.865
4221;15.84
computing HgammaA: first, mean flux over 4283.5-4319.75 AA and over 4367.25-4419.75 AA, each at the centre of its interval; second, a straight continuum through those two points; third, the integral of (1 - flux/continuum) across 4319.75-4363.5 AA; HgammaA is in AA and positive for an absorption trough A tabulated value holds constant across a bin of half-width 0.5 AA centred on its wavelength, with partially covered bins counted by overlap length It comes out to -4.3 AA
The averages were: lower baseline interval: 13.6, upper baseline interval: 17.1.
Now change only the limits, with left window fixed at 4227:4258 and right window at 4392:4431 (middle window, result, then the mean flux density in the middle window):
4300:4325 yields 3.4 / 14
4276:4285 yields 0.7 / 14.5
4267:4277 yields 1.5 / 13.2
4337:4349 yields 0.3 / 16.2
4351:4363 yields -0.4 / 17.5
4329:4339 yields 0.5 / 15.6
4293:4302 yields 1.3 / 13.7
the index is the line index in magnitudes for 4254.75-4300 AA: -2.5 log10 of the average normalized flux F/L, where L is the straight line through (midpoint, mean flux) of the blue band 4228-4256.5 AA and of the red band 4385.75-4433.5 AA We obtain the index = 0.10 mag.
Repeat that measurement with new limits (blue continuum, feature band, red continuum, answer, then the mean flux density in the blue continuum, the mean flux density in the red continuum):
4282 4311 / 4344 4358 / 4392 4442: -0.12 mag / 13.3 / 17.6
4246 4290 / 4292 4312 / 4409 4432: 0.21 mag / 14.7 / 18.2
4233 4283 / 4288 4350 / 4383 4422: 0.08 mag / 15.1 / 17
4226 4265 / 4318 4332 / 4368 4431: 0.03 mag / 15.4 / 17.4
